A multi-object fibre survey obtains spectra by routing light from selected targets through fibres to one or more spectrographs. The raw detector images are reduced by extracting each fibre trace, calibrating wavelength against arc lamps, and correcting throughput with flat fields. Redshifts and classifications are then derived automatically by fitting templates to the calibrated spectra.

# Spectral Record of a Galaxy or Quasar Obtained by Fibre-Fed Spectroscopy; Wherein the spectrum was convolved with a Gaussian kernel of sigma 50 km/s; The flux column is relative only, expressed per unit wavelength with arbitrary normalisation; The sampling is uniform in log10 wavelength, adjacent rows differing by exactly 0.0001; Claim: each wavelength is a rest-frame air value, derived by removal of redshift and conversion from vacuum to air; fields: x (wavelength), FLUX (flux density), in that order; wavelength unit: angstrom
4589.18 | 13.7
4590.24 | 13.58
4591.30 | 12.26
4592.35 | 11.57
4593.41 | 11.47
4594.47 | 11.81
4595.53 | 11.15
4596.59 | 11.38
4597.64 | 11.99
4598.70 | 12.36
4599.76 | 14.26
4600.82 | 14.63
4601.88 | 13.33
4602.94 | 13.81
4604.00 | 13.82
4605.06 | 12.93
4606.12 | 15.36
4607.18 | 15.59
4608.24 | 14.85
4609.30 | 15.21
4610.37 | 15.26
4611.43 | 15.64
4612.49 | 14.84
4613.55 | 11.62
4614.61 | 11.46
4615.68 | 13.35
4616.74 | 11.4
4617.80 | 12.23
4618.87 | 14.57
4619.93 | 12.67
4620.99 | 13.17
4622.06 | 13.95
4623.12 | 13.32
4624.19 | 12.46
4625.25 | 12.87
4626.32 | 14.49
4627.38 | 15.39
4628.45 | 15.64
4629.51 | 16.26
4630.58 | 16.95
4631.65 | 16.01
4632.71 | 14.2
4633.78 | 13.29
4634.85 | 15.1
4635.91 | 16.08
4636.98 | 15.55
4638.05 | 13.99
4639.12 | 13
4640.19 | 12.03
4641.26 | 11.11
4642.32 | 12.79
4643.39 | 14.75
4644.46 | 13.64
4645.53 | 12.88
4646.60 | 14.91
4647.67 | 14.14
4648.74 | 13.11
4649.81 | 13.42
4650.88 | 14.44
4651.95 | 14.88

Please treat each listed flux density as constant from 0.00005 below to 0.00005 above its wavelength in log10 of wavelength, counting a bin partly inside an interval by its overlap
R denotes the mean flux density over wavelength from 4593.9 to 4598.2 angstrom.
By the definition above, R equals 11.6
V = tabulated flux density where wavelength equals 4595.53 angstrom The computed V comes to 11.15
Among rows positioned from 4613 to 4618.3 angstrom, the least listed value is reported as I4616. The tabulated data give 11.4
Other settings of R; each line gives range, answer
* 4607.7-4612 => 15.2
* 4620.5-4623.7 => 13.4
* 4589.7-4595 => 12.1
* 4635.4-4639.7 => 14.6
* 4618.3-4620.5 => 13.6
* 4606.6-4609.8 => 15.2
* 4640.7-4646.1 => 13.1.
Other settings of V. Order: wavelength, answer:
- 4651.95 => 14.88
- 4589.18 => 13.7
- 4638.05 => 13.99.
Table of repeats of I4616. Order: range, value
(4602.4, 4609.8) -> 12.93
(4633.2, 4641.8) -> 11.11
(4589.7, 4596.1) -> 11.15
